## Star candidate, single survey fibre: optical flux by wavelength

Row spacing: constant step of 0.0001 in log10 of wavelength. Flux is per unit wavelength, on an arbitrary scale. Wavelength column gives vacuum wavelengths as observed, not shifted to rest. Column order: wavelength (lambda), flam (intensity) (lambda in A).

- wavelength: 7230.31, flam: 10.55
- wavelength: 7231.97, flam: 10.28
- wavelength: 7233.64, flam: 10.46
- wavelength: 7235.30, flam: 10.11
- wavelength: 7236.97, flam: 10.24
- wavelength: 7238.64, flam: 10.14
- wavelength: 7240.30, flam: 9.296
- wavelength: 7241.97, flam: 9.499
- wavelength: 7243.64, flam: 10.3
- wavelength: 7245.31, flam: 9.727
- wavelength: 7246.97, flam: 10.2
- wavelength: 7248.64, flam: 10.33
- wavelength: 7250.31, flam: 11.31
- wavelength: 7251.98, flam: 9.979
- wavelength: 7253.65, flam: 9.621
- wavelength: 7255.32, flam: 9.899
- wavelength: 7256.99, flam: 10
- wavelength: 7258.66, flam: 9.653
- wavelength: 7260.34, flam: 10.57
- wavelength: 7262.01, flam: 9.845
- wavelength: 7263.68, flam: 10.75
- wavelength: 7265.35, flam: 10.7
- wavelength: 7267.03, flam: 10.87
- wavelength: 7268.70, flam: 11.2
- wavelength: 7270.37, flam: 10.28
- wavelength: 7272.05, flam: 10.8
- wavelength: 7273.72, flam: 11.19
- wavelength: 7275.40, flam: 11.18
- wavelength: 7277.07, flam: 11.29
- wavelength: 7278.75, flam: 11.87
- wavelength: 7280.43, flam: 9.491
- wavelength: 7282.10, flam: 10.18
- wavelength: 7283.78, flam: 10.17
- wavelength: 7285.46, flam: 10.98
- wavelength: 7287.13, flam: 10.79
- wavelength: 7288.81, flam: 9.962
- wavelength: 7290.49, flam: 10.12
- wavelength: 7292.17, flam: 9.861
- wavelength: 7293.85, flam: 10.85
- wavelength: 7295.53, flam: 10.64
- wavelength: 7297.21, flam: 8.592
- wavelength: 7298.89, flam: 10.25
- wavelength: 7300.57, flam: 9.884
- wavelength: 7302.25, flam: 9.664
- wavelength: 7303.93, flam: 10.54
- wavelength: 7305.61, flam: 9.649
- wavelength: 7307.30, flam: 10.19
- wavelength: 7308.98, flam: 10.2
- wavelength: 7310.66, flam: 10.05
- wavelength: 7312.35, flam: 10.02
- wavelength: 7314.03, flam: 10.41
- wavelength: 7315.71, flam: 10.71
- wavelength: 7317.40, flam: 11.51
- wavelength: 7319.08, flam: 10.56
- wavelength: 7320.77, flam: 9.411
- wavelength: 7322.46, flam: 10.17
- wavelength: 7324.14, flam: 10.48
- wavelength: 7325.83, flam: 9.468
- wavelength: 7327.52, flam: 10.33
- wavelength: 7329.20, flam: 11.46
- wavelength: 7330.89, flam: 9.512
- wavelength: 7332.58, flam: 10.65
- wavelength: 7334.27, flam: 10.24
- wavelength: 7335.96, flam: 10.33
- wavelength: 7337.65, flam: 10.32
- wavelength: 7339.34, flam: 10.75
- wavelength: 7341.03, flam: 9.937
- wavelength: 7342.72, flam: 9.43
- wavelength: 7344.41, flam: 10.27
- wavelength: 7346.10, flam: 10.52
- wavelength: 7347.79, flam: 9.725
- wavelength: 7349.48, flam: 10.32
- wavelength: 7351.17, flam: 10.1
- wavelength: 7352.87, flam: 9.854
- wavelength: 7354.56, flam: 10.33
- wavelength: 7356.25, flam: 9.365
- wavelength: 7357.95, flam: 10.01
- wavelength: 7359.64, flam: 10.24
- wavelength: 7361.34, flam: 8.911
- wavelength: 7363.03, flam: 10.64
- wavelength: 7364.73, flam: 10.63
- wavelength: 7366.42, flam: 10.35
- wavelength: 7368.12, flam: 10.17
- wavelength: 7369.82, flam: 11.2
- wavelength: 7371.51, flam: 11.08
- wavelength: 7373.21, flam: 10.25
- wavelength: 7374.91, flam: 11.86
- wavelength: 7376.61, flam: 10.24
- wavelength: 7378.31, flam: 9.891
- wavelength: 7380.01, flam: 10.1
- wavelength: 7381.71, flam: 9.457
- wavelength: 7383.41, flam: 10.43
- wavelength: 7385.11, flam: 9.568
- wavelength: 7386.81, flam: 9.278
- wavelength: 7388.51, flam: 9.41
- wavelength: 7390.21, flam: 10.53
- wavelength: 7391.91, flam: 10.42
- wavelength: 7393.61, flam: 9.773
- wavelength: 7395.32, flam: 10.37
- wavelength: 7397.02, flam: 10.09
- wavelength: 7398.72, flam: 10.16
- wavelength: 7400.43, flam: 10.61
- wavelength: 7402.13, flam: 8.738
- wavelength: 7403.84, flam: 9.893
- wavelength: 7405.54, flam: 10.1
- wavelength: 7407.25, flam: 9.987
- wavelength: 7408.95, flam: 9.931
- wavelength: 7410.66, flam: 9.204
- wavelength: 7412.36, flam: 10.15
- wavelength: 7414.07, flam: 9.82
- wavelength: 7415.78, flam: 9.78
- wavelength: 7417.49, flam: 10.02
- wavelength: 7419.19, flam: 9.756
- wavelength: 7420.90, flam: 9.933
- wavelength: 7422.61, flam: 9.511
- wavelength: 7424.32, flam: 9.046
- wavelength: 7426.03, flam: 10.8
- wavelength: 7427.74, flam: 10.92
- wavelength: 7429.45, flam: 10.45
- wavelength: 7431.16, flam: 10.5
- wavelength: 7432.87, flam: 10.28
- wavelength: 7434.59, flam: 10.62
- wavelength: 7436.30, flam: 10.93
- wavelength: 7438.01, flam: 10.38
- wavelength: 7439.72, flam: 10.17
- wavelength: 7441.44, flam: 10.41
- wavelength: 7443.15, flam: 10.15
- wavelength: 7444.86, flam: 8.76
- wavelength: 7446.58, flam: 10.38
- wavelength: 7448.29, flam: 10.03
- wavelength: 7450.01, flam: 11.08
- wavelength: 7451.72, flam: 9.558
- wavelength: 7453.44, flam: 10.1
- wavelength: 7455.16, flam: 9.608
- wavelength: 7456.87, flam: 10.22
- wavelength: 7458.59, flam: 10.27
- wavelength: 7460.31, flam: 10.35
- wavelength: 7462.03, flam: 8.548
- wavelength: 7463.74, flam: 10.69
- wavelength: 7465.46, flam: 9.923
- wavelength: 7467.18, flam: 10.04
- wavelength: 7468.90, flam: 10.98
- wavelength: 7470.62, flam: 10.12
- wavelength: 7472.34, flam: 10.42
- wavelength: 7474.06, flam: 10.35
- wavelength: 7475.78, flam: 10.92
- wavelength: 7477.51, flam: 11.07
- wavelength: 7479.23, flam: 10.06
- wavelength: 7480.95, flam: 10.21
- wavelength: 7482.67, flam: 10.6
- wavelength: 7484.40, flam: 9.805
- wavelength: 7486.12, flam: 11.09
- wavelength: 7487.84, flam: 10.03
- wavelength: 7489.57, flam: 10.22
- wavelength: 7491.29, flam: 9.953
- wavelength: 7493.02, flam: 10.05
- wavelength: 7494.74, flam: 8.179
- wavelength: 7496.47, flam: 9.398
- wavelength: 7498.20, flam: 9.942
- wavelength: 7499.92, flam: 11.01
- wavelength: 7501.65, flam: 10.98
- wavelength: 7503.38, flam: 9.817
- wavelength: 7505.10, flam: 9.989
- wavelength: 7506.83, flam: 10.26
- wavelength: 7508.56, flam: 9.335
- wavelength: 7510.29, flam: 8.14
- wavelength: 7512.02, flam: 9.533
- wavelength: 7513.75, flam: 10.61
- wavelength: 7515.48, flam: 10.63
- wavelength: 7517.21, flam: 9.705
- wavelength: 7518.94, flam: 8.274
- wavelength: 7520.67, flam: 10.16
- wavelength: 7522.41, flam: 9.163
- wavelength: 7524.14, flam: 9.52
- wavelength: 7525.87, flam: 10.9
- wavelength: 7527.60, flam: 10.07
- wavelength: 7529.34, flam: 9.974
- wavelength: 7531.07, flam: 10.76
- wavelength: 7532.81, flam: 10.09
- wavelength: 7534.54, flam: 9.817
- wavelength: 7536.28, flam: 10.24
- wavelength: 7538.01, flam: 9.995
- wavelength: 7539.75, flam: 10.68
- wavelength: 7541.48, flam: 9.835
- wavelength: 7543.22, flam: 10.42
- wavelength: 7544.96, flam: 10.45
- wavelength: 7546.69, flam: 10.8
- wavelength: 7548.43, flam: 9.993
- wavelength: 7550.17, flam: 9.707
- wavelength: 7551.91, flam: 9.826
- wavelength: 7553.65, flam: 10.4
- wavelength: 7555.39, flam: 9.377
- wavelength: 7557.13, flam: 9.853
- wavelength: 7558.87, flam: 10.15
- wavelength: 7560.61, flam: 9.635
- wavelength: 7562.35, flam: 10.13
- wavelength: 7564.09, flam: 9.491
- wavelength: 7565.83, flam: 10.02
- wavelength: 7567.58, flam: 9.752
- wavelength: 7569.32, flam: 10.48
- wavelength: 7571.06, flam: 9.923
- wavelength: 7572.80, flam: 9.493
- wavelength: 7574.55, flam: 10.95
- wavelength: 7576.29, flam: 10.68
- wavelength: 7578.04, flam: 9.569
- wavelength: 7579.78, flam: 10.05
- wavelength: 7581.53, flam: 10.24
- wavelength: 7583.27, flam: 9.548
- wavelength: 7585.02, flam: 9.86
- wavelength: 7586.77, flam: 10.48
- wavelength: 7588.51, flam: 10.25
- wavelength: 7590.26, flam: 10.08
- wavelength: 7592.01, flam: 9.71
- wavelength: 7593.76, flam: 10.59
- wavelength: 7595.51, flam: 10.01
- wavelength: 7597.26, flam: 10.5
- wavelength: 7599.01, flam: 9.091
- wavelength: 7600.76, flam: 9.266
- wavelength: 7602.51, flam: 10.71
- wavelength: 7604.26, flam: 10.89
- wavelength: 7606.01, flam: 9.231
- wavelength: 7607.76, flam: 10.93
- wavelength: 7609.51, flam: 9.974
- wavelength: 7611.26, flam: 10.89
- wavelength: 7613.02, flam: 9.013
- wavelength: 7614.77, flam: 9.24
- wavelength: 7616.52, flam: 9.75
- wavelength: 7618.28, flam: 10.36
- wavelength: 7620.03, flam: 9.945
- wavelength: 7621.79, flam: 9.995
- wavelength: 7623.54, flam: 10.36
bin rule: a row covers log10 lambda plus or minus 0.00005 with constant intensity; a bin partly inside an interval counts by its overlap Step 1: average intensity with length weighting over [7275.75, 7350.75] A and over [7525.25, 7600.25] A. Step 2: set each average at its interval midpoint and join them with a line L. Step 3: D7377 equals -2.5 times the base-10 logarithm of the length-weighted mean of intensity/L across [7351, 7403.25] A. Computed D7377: 0.010 mag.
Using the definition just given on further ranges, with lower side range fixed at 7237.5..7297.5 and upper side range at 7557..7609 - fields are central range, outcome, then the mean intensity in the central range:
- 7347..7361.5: 0.04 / 9.92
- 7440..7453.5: 0.01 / 10.1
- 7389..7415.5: 0.03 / 9.97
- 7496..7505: -0.01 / 10.3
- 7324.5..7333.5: 0.00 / 10.3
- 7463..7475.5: -0.02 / 10.4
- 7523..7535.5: 0.00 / 10.1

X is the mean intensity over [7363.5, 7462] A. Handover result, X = 10.1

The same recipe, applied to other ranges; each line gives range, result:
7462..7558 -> 10.1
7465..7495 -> 10.3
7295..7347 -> 10.2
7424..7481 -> 10.3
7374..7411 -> 10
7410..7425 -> 9.71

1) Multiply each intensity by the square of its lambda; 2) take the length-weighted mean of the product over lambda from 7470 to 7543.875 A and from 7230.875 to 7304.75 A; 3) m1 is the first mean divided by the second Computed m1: 1.0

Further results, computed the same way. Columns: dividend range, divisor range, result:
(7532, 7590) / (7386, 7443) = 1.04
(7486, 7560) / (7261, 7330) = 1.02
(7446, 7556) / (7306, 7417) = 1.03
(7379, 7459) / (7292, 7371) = 1.01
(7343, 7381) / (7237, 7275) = 1.03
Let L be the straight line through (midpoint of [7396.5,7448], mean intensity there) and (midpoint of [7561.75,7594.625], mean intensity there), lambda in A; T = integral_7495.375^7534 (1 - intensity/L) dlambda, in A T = 0.6 A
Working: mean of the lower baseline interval 10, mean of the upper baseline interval 10.1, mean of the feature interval 9.91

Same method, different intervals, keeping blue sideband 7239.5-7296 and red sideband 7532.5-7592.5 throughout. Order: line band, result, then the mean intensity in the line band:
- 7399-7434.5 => 0.8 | 9.99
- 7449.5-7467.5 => 0.3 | 10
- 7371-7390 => 0.2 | 10.1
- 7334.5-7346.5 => 0.1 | 10.2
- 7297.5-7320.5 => 0.3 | 10.2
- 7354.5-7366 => 0.3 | 10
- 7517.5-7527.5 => 0.5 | 9.65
